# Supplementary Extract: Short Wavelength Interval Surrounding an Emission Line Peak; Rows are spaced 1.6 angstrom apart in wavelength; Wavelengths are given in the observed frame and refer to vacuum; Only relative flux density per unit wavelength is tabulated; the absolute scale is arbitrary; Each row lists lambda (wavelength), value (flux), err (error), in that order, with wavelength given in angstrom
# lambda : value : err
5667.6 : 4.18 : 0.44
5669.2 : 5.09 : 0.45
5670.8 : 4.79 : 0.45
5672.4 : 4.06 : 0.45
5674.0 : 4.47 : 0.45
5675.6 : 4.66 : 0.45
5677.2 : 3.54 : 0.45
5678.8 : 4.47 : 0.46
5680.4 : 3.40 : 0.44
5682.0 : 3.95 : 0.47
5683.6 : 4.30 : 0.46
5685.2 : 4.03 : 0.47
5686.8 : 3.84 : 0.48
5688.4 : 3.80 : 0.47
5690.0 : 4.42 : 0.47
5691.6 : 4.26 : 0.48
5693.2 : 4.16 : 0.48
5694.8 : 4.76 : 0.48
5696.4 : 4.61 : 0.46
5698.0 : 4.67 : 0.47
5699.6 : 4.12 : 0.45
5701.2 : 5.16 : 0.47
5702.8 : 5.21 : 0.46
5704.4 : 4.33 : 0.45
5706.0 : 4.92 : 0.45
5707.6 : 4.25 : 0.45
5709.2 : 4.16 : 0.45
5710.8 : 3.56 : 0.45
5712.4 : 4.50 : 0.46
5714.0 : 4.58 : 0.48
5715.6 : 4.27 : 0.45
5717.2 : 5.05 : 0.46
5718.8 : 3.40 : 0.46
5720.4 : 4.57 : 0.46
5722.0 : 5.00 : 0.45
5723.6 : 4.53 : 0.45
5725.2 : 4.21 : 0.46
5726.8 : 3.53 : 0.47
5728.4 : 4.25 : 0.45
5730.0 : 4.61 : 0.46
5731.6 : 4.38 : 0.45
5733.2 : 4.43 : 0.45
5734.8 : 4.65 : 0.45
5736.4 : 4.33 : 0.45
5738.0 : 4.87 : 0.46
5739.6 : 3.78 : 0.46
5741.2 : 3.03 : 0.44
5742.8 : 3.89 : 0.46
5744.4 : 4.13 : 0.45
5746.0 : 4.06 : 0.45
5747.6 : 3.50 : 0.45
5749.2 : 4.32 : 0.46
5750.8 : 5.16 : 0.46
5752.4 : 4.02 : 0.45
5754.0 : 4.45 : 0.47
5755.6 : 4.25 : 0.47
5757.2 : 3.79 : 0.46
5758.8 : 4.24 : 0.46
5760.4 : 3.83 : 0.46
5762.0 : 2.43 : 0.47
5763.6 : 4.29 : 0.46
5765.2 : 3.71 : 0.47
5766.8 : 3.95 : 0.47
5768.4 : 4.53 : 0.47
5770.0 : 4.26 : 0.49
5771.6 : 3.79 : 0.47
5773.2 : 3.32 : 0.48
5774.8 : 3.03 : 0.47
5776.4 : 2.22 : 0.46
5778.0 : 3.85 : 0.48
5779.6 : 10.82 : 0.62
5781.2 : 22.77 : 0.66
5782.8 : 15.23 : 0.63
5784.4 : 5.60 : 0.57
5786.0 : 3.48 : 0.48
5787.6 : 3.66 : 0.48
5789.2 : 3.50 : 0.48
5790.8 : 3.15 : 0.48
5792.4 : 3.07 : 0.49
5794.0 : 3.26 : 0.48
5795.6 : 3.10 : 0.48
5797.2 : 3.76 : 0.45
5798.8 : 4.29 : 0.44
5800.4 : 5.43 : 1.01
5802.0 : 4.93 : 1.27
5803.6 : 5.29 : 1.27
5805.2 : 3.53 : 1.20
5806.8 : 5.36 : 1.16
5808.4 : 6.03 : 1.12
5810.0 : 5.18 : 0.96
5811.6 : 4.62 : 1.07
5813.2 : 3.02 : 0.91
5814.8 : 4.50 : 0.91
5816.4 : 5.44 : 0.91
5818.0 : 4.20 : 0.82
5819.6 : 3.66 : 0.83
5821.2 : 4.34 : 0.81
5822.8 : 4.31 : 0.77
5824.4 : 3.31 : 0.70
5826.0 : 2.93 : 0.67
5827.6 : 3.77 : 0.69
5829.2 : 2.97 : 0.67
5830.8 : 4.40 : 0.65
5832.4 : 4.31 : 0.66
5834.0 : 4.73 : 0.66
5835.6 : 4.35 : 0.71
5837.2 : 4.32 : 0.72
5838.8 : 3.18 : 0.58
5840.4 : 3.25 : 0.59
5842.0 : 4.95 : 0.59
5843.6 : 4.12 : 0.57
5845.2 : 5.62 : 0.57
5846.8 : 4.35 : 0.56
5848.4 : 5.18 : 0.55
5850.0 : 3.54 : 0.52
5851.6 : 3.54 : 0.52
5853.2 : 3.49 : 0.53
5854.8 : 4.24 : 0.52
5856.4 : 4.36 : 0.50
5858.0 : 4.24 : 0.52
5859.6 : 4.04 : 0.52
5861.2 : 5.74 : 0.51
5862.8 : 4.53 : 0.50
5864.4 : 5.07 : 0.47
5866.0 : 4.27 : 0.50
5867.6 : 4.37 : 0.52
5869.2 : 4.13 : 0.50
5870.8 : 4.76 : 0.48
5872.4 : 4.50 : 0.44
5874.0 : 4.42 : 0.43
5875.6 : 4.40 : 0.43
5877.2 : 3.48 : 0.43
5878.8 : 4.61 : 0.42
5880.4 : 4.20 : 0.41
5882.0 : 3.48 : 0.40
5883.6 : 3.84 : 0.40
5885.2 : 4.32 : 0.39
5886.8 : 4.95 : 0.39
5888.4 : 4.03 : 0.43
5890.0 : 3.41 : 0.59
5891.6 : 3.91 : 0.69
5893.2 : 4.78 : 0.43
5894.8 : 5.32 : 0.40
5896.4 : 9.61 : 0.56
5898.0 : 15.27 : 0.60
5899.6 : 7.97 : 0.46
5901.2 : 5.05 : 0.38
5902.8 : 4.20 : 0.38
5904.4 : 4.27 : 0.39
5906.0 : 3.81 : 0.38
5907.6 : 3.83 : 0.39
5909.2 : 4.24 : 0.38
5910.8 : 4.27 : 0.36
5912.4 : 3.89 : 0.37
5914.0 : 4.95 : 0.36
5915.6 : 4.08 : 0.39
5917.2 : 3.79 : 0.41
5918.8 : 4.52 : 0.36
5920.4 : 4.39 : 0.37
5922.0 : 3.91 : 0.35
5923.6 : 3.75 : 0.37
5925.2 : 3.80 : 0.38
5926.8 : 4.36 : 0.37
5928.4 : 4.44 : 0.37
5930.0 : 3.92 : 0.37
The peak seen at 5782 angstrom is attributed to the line H-beta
